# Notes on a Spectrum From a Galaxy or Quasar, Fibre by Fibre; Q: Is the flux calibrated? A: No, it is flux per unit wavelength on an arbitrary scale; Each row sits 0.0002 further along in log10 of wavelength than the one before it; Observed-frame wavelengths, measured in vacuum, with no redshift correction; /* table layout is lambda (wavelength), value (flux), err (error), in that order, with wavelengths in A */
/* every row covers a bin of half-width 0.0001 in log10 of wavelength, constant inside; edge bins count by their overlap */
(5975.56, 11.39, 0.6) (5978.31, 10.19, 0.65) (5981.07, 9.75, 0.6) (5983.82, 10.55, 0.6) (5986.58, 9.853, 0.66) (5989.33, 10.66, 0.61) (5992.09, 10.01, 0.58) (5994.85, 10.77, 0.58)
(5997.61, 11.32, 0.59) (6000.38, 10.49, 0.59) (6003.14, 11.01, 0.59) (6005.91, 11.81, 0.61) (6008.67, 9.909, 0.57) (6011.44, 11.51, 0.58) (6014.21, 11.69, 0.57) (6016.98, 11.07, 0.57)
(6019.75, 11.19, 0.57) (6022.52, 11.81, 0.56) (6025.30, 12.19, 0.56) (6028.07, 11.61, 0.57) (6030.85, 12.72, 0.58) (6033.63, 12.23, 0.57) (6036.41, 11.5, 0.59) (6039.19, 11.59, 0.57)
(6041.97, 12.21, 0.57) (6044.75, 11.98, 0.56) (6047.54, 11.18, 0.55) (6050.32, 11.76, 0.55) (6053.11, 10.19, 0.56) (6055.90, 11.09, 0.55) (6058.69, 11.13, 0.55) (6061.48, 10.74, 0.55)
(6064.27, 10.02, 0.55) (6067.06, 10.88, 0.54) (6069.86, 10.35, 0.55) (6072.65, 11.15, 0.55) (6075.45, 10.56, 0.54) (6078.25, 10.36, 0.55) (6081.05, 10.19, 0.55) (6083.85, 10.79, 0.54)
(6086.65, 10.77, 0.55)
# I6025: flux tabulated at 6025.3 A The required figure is 12.19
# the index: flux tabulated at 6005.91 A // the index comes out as 11.81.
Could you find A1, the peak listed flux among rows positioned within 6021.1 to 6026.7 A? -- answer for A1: 12.19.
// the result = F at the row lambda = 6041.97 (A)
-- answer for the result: 12.21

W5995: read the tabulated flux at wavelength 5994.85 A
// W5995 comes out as 10.77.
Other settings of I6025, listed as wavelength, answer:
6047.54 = 11.18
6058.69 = 11.13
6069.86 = 10.35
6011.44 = 11.51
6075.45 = 10.56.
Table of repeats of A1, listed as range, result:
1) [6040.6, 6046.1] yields 12.21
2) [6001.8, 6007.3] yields 11.81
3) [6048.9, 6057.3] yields 11.76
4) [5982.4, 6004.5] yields 11.32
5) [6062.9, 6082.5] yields 11.15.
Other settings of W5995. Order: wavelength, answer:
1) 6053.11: 10.19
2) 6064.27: 10.02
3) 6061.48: 10.74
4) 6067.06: 10.88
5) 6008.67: 9.909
